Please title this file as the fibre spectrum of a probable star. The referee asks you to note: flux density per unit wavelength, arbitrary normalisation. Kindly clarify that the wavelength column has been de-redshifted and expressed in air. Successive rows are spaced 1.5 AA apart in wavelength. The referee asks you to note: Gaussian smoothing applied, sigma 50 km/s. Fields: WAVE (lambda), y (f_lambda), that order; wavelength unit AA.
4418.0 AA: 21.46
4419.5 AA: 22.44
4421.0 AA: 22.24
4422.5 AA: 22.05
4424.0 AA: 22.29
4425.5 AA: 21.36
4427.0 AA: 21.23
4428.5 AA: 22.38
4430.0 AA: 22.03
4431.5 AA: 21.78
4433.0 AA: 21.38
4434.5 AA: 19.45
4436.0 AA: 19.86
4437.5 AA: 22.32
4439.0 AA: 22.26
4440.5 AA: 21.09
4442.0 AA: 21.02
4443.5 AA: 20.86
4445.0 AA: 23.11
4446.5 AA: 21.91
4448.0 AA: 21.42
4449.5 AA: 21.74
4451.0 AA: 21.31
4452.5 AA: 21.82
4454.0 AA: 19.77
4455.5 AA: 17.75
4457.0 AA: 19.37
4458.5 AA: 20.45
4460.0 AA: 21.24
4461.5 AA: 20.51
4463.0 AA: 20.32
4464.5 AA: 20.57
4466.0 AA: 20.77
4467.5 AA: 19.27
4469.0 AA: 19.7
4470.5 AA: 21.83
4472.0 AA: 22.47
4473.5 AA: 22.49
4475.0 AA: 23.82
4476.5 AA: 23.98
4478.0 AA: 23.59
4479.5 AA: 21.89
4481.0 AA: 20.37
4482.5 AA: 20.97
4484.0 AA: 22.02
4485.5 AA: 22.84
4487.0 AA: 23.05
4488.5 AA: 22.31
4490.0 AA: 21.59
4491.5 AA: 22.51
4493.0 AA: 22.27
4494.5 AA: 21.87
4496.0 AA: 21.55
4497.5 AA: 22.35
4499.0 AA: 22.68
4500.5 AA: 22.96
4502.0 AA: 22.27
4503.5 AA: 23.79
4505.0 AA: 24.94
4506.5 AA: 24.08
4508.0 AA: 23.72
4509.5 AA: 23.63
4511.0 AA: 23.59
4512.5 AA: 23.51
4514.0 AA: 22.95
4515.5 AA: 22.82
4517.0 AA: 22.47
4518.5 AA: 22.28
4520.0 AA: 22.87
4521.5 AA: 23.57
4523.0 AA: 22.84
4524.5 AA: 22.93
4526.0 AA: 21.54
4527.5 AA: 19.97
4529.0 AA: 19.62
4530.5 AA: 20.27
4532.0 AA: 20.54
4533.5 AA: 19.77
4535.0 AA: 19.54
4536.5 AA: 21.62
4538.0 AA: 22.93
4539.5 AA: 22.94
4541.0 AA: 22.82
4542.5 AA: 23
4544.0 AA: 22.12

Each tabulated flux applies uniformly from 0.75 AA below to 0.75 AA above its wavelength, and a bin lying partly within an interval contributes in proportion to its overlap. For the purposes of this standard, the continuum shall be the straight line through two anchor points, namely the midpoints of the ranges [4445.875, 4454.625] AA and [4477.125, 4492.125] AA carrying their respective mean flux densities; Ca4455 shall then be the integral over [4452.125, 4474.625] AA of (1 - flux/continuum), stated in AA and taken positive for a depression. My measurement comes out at 1.1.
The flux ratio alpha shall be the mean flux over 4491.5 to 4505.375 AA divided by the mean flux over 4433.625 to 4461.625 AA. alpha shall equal 1.08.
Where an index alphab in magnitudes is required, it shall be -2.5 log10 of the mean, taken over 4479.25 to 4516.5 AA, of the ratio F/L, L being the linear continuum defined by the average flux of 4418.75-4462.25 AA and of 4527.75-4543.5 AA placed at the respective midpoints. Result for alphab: -0.07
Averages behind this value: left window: 21.3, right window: 21.3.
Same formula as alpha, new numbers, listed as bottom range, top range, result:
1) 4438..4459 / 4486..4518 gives 1.09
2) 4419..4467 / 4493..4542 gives 1.06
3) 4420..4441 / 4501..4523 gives 1.08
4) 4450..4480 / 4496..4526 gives 1.09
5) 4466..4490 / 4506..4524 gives 1.05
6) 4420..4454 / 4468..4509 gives 1.04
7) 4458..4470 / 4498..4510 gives 1.15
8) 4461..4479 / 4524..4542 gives 0.98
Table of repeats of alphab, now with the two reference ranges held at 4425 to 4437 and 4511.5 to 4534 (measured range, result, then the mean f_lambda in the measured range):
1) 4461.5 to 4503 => -0.02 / 21.9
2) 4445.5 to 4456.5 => 0.03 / 20.8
